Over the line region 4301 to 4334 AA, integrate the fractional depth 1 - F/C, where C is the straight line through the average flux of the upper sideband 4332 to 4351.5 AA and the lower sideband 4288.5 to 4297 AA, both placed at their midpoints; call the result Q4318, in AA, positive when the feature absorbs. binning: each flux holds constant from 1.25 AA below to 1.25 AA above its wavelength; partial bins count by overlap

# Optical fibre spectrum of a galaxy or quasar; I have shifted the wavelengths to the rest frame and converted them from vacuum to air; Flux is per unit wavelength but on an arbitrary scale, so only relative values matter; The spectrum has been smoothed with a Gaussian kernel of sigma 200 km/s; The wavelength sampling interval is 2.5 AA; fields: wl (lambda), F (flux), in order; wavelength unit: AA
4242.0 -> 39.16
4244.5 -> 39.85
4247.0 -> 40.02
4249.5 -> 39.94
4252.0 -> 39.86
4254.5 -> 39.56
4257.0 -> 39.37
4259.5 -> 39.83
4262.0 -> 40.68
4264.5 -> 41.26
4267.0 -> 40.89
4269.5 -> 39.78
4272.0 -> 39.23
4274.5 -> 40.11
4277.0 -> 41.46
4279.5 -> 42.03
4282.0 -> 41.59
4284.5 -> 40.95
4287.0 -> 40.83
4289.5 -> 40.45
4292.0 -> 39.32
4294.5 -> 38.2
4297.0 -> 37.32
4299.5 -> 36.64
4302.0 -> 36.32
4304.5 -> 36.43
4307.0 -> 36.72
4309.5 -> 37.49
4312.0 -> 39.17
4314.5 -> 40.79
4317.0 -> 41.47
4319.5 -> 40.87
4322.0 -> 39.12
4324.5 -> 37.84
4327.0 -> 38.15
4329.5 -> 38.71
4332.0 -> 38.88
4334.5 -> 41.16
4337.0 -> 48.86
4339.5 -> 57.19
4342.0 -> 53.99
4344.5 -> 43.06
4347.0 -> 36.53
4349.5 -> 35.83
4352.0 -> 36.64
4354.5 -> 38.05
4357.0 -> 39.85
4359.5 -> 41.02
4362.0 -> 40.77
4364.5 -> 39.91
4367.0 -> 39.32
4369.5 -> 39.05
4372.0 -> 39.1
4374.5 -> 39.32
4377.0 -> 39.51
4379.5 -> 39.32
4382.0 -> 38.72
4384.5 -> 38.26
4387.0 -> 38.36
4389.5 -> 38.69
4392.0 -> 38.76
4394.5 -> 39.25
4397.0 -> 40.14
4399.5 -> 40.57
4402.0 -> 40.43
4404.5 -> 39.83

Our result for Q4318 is 2.4 AA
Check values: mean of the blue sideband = 39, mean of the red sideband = 44.5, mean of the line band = 38.7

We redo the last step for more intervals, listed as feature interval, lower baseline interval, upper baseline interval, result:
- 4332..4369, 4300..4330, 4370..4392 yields -3.2 AA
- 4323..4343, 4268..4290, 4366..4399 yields -2.2 AA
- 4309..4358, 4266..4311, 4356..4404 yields -2.4 AA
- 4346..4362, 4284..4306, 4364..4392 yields 0.3 AA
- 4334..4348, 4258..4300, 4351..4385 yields -2.8 AA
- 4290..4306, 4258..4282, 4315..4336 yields 1.1 AA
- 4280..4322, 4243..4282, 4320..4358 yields 1.9 AA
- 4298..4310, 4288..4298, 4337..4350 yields 1.1 AA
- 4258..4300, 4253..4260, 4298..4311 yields -2.0 AA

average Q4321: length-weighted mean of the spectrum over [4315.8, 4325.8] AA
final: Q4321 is 39.8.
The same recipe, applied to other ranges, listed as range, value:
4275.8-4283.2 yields 41.7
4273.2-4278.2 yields 40.8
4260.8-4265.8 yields 41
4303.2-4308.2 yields 36.6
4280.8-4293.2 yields 40.6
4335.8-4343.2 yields 53.4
